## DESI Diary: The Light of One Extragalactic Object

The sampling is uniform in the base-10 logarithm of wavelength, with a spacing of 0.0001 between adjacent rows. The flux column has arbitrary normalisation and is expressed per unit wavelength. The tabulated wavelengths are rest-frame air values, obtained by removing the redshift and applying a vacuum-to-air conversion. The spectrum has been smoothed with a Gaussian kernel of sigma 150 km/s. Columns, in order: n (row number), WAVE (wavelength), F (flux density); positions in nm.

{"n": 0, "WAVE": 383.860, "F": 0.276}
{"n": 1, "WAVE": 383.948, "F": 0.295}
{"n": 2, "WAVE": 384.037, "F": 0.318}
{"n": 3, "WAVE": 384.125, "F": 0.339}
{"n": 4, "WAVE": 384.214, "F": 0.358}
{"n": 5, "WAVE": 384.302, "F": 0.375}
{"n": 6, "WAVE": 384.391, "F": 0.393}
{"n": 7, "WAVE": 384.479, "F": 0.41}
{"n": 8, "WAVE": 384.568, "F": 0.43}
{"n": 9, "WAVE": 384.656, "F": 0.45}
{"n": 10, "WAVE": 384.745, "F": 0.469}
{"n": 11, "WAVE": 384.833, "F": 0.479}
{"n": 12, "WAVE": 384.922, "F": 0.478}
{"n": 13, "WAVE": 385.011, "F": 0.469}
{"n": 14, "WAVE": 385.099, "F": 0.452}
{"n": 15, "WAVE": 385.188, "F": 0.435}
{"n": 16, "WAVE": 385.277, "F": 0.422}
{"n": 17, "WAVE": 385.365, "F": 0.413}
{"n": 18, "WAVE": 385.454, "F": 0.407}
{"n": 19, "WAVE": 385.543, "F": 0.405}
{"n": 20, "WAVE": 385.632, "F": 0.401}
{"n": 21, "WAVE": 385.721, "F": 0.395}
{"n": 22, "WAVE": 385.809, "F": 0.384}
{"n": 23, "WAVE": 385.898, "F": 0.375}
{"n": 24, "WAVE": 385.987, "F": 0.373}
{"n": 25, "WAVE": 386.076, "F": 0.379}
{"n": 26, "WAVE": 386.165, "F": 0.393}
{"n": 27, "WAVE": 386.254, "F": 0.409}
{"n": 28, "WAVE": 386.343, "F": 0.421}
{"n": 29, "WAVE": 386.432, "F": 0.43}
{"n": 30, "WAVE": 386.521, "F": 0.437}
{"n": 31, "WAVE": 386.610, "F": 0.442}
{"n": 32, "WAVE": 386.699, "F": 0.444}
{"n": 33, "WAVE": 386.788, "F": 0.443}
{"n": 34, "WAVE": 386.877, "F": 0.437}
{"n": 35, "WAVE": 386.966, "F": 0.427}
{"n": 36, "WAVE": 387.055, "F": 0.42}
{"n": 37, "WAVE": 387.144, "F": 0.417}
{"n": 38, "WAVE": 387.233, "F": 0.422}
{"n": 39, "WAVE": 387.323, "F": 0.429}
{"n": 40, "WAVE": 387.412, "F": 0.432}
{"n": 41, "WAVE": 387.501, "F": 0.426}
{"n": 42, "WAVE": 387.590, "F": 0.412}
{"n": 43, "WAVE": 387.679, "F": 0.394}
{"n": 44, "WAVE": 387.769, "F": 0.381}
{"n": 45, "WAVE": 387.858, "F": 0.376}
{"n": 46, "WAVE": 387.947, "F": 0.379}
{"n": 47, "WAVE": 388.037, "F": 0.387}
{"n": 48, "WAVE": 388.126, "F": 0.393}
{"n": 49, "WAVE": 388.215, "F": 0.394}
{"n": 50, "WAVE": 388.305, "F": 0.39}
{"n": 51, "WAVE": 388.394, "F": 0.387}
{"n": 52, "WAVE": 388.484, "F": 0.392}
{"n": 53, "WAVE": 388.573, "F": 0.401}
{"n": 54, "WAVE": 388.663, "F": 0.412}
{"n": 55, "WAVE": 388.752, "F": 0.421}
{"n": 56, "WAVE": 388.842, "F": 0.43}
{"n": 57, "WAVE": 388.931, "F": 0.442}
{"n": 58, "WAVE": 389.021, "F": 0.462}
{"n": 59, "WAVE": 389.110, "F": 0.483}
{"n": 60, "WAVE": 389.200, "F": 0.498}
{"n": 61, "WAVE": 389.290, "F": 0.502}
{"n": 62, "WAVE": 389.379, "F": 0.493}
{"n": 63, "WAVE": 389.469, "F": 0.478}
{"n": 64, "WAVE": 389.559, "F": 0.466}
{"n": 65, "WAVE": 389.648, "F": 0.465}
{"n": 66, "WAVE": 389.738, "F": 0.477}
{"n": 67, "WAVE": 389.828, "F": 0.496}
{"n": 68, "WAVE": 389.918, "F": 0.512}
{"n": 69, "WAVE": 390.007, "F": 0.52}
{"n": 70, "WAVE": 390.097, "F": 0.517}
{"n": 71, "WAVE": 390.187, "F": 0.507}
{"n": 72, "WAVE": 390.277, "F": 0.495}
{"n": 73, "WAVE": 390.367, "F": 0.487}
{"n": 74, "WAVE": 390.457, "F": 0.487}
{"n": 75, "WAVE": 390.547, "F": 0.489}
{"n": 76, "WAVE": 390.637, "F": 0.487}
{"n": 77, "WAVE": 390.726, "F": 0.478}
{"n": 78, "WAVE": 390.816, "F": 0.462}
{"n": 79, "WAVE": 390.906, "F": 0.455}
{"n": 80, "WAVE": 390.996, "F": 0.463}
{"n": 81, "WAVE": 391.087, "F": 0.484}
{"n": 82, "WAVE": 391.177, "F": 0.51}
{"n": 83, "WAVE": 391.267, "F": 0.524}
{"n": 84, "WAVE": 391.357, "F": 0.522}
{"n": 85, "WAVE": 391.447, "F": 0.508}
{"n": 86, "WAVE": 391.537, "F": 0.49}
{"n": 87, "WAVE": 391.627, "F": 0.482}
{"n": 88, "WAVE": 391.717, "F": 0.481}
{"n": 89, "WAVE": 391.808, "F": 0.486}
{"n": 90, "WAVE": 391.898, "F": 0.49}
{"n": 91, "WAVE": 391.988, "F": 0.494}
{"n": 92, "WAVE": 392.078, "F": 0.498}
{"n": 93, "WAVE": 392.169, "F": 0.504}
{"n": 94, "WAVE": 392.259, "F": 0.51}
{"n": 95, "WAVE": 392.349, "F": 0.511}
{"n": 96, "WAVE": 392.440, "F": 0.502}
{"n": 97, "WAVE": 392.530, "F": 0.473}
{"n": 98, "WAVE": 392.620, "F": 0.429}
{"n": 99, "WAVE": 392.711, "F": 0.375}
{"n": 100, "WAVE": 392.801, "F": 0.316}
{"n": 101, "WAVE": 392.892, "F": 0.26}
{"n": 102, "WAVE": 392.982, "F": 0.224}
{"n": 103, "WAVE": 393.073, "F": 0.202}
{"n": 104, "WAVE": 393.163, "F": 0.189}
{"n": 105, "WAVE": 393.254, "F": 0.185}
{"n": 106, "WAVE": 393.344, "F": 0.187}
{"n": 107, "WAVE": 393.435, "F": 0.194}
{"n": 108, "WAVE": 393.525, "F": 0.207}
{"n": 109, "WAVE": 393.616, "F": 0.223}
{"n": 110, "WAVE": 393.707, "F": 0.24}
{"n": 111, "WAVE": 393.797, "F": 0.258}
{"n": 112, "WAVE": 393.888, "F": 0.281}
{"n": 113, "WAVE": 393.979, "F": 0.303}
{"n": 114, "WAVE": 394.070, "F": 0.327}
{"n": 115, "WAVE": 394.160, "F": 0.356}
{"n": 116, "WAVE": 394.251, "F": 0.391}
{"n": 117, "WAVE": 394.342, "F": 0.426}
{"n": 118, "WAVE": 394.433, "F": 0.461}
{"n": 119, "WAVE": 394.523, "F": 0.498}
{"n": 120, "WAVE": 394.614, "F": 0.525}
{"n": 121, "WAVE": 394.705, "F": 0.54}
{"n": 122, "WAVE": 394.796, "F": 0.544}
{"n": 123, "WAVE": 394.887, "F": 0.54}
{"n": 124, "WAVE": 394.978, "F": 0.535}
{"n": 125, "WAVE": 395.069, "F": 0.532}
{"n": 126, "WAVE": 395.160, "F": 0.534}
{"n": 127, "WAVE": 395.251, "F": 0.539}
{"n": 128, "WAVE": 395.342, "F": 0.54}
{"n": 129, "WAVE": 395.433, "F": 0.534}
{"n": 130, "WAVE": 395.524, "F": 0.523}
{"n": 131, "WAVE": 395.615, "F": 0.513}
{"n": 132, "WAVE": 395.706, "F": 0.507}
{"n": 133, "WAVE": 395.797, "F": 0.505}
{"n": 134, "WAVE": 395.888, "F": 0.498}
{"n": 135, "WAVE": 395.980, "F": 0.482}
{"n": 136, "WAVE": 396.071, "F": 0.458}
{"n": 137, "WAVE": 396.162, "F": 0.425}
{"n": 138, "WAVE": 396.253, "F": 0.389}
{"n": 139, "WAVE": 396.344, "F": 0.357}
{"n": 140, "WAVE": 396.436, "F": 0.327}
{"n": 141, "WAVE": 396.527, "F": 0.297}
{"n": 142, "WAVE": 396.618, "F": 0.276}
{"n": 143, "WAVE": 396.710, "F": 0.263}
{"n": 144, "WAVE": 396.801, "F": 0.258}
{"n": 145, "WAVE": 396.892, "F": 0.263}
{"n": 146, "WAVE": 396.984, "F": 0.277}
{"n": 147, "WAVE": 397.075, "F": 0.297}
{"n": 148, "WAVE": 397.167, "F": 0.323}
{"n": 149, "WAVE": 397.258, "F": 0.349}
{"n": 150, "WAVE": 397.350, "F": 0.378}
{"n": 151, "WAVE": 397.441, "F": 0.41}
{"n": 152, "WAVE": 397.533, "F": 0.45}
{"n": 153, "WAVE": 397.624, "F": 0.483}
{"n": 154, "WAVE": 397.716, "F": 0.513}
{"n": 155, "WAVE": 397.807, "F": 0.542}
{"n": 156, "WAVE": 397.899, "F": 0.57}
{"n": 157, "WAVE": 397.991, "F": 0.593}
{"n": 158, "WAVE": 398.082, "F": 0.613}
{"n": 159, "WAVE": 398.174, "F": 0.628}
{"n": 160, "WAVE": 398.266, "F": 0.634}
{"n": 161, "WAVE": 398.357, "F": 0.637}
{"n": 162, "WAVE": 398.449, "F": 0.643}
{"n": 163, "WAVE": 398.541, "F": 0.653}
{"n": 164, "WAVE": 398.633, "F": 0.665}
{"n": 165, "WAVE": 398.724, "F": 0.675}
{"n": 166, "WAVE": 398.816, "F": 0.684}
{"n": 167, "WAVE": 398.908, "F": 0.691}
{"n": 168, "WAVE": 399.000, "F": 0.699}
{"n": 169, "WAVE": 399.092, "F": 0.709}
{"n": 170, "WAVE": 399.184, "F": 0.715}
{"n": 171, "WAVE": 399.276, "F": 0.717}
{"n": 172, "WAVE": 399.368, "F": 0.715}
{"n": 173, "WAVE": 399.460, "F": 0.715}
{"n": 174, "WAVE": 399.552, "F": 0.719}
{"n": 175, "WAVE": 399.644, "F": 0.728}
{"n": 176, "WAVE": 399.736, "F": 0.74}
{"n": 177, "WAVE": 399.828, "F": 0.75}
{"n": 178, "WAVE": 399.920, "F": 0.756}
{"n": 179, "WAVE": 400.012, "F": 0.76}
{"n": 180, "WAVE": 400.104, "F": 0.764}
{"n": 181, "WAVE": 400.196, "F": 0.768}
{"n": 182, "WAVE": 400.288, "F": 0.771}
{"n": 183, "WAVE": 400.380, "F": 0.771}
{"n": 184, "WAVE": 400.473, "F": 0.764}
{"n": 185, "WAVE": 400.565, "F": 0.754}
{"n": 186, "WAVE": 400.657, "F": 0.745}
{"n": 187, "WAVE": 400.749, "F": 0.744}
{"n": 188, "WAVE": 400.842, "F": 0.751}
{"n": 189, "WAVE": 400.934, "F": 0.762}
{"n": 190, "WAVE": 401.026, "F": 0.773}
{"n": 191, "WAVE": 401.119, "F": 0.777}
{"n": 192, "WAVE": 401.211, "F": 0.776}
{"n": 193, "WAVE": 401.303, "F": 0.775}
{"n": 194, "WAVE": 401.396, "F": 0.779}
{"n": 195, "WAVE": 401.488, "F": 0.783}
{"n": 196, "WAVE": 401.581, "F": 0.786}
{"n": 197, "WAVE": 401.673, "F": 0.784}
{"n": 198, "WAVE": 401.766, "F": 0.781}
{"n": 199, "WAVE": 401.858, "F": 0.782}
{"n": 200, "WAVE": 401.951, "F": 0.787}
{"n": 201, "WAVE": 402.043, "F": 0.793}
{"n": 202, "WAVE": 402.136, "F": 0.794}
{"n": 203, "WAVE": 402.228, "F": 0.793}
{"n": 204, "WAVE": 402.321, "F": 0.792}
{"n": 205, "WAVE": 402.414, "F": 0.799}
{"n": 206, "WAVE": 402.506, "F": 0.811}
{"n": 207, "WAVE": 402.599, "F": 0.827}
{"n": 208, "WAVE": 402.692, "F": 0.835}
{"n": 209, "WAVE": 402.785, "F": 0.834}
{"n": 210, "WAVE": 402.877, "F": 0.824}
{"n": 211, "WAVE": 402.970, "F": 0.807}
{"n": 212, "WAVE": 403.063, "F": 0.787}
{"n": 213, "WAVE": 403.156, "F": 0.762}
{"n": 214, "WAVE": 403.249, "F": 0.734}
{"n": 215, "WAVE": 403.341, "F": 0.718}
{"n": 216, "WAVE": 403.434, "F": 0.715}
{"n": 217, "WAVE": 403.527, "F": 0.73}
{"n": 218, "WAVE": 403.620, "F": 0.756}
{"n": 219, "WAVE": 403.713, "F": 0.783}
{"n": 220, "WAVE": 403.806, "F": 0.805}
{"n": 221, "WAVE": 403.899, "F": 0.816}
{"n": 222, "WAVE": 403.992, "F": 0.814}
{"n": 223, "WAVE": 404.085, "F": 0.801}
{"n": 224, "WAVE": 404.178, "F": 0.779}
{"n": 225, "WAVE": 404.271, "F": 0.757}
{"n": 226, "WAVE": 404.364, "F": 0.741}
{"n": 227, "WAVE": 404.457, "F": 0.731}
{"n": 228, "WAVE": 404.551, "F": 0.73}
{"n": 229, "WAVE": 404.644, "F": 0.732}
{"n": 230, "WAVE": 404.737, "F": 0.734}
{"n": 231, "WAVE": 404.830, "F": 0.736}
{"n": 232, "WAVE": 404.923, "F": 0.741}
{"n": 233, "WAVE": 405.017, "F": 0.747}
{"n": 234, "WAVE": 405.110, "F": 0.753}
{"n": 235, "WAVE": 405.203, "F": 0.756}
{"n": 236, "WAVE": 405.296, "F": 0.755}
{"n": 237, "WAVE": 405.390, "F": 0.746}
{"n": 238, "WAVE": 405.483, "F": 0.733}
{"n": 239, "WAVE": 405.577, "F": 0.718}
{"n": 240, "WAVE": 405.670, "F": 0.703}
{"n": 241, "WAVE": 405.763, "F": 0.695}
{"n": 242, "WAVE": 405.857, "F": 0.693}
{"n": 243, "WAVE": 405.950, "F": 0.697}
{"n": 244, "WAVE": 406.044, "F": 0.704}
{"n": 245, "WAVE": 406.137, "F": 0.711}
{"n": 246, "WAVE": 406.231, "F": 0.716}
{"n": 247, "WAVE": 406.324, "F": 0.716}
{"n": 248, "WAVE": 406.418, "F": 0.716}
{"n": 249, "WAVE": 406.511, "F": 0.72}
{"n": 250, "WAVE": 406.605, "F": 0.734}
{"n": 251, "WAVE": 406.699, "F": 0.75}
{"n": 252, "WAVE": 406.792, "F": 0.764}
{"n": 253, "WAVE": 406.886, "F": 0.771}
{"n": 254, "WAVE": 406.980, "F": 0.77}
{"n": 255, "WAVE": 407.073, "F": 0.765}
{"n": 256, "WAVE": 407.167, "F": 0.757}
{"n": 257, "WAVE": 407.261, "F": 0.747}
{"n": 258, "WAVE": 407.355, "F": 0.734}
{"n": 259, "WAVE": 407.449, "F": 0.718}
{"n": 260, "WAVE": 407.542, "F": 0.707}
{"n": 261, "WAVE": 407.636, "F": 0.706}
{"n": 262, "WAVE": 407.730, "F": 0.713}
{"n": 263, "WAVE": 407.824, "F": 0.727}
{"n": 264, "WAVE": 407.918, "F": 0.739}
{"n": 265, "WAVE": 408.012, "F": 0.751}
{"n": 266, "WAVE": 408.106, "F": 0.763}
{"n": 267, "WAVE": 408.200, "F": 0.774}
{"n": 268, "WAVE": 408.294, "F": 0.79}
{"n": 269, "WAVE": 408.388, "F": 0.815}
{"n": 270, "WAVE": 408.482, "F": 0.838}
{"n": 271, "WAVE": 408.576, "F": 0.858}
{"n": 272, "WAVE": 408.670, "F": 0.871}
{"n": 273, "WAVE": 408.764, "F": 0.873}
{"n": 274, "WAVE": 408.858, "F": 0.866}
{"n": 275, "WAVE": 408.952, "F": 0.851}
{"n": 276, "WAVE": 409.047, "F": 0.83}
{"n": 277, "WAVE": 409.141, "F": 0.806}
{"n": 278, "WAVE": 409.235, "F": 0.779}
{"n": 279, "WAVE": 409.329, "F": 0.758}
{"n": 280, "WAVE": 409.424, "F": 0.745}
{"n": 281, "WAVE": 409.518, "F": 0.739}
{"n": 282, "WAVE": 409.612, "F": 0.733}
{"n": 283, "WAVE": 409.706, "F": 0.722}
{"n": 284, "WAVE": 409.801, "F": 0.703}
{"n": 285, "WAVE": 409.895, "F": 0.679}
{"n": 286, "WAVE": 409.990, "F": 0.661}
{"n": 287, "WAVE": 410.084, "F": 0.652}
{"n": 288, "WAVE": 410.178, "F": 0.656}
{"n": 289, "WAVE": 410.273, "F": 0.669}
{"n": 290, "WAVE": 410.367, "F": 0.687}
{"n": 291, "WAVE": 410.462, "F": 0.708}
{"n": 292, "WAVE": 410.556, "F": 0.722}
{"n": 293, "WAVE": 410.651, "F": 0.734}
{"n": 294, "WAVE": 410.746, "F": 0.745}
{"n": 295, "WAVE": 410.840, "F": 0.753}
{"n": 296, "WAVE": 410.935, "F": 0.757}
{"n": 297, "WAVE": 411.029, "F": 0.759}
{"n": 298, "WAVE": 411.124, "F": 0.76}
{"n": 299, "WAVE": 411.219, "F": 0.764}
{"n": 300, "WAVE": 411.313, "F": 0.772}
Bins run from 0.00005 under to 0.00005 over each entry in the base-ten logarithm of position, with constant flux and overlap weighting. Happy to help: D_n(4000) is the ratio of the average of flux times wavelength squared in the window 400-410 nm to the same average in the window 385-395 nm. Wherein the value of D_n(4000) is 1.9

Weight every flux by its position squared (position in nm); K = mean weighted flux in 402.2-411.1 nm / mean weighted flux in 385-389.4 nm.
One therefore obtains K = 1.99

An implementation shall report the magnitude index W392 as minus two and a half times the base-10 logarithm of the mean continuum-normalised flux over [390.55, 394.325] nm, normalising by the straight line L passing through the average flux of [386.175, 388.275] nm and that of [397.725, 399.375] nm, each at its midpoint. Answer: 0.30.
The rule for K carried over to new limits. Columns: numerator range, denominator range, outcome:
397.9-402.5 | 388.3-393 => 1.66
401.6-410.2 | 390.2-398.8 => 1.82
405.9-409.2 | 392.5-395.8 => 2.11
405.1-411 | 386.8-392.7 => 1.78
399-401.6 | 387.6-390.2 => 1.80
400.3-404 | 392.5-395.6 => 2.13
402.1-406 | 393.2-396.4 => 1.92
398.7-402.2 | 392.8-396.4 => 1.96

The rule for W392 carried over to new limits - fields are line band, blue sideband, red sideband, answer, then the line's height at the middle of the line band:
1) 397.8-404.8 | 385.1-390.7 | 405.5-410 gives -0.148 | 0.649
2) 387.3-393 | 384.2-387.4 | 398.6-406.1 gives 0.123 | 0.509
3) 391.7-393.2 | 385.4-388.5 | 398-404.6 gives 0.295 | 0.538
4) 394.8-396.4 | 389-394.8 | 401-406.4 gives 0.075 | 0.532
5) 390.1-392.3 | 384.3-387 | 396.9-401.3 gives 0.048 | 0.514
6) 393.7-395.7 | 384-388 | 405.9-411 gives 0.189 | 0.543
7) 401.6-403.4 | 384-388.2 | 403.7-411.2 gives -0.180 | 0.67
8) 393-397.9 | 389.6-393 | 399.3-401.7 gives 0.471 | 0.601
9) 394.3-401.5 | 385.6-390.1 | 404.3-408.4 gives 0.040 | 0.596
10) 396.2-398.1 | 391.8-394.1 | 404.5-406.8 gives 0.207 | 0.467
